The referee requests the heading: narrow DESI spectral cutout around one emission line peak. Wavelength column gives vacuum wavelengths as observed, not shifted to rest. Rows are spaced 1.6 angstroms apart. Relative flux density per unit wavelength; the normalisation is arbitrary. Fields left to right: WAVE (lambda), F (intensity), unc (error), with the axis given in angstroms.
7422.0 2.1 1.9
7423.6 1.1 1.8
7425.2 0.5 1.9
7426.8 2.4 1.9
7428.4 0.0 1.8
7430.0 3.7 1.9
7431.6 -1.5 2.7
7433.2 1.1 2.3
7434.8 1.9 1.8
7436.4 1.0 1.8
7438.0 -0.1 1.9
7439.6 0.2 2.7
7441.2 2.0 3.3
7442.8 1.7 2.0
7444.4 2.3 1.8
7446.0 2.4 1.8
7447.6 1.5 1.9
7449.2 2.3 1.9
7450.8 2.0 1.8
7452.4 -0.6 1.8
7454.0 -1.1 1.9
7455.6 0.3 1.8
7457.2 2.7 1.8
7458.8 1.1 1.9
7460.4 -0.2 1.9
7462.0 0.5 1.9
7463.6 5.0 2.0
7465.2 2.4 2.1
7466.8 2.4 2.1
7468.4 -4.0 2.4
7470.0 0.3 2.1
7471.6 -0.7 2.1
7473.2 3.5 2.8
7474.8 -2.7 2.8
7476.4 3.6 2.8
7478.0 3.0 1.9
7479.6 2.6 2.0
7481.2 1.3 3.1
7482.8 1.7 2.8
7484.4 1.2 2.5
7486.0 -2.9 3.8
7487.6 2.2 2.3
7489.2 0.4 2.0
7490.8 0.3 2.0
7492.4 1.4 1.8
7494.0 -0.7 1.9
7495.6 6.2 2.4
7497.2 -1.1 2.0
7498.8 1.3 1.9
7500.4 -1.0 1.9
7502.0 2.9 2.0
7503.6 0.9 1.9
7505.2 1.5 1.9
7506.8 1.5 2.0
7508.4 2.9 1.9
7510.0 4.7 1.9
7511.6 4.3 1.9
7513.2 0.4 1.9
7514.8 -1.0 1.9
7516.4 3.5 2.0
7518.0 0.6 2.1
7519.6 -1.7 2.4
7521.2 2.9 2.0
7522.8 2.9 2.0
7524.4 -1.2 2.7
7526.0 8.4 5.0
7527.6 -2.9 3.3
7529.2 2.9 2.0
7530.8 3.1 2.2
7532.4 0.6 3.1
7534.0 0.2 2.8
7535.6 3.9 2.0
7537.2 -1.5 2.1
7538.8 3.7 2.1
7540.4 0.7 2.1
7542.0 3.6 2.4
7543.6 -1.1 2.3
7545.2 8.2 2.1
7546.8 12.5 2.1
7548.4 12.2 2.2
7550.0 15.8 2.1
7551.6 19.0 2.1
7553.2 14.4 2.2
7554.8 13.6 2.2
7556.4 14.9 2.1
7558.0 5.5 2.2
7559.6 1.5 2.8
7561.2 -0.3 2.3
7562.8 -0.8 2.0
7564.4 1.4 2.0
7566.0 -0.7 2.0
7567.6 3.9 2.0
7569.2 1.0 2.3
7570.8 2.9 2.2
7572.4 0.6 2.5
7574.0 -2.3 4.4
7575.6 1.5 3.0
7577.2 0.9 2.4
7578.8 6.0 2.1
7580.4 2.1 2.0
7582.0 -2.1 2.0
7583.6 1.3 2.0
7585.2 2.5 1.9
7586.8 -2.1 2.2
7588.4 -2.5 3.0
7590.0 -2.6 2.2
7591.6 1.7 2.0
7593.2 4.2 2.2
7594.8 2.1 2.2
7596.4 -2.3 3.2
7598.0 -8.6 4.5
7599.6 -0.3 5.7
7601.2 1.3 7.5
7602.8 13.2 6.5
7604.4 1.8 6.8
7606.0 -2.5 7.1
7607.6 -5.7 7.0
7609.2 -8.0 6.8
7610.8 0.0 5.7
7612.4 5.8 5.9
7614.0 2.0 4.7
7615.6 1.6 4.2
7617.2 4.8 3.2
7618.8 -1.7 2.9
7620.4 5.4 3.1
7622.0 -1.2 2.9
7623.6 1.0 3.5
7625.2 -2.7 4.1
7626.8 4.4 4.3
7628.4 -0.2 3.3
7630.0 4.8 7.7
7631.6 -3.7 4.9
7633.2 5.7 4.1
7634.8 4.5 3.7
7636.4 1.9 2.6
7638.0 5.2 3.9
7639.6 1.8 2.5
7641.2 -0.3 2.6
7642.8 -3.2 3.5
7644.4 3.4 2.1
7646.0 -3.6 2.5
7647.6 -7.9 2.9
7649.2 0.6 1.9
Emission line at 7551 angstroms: [O II]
